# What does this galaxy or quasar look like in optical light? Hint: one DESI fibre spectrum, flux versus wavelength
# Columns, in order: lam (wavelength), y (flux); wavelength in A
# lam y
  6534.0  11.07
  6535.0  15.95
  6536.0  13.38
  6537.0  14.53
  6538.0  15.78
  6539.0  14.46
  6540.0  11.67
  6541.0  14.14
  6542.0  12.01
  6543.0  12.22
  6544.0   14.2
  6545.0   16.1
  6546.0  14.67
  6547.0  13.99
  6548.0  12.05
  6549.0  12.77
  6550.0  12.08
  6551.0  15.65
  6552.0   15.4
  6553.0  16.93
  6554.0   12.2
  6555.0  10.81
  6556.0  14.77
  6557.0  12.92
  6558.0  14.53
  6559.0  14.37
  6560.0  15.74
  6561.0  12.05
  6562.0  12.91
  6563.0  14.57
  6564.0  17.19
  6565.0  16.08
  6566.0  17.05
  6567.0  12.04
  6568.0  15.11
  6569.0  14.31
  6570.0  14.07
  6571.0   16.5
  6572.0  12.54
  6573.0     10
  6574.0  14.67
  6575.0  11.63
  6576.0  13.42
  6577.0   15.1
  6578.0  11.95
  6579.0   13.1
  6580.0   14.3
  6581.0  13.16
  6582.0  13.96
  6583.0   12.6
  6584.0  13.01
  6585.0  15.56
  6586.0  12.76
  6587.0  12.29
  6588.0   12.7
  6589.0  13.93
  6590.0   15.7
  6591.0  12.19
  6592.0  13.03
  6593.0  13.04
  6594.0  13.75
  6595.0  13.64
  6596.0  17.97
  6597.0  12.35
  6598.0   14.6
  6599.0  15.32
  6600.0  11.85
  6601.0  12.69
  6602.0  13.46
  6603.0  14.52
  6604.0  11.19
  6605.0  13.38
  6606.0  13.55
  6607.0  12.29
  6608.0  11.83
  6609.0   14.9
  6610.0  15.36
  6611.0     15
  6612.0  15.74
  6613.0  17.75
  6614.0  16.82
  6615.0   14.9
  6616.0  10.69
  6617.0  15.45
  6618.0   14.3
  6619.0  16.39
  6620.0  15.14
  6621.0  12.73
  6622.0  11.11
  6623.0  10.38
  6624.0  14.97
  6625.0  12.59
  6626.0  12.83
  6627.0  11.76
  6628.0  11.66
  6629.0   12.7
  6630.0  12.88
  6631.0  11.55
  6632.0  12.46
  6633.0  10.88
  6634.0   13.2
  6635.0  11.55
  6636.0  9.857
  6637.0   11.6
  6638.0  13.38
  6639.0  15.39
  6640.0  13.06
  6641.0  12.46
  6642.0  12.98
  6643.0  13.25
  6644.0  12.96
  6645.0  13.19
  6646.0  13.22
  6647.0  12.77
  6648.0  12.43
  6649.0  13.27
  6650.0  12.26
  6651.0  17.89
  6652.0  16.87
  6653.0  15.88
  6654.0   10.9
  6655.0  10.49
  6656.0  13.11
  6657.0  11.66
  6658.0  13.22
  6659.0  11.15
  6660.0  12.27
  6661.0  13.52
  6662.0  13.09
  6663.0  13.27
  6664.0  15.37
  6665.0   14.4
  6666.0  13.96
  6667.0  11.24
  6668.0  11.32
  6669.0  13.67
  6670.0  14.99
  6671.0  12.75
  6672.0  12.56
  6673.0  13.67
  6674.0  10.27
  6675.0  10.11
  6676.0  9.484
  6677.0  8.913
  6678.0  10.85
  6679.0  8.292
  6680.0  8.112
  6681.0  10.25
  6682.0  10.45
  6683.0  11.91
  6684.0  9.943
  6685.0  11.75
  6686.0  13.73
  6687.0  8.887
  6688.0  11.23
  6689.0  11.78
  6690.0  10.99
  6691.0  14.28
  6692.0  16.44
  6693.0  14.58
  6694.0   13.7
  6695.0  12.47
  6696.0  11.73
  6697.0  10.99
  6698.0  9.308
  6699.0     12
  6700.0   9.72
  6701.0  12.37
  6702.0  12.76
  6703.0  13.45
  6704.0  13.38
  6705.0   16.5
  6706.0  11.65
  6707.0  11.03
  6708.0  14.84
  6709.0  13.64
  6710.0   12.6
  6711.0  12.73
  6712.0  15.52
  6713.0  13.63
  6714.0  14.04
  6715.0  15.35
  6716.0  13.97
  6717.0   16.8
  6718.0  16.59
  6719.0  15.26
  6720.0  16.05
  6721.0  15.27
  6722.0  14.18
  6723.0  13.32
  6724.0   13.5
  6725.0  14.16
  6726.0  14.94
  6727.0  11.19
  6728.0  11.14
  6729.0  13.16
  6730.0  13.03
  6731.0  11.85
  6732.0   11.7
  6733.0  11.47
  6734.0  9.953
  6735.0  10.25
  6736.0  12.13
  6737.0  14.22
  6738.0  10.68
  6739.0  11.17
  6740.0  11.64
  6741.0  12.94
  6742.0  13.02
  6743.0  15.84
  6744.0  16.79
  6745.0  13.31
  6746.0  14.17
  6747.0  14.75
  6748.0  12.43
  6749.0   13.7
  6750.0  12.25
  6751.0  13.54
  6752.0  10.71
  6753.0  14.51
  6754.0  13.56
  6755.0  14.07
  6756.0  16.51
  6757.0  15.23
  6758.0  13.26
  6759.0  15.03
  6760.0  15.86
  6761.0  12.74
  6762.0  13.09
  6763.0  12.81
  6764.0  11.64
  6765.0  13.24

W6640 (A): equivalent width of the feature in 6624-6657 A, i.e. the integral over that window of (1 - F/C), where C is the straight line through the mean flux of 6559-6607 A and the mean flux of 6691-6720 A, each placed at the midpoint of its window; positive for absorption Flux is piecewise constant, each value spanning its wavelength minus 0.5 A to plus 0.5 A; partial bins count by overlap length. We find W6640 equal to 1.88 A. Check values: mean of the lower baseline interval 13.7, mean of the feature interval 12.9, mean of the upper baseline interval 13.5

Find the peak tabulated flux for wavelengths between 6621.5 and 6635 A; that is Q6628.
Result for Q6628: 14.97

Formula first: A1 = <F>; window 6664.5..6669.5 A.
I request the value 12.9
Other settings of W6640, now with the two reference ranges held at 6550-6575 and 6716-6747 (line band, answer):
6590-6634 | 1.2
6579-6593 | 0.6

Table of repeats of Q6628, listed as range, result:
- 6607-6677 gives 17.89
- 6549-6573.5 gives 17.19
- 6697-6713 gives 16.5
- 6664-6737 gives 16.8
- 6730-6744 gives 16.79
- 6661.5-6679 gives 15.37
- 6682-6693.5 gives 16.44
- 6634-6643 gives 15.39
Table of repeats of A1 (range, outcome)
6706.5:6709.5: 13.2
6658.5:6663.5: 12.7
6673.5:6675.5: 10.2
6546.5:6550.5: 12.7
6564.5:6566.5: 16.6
